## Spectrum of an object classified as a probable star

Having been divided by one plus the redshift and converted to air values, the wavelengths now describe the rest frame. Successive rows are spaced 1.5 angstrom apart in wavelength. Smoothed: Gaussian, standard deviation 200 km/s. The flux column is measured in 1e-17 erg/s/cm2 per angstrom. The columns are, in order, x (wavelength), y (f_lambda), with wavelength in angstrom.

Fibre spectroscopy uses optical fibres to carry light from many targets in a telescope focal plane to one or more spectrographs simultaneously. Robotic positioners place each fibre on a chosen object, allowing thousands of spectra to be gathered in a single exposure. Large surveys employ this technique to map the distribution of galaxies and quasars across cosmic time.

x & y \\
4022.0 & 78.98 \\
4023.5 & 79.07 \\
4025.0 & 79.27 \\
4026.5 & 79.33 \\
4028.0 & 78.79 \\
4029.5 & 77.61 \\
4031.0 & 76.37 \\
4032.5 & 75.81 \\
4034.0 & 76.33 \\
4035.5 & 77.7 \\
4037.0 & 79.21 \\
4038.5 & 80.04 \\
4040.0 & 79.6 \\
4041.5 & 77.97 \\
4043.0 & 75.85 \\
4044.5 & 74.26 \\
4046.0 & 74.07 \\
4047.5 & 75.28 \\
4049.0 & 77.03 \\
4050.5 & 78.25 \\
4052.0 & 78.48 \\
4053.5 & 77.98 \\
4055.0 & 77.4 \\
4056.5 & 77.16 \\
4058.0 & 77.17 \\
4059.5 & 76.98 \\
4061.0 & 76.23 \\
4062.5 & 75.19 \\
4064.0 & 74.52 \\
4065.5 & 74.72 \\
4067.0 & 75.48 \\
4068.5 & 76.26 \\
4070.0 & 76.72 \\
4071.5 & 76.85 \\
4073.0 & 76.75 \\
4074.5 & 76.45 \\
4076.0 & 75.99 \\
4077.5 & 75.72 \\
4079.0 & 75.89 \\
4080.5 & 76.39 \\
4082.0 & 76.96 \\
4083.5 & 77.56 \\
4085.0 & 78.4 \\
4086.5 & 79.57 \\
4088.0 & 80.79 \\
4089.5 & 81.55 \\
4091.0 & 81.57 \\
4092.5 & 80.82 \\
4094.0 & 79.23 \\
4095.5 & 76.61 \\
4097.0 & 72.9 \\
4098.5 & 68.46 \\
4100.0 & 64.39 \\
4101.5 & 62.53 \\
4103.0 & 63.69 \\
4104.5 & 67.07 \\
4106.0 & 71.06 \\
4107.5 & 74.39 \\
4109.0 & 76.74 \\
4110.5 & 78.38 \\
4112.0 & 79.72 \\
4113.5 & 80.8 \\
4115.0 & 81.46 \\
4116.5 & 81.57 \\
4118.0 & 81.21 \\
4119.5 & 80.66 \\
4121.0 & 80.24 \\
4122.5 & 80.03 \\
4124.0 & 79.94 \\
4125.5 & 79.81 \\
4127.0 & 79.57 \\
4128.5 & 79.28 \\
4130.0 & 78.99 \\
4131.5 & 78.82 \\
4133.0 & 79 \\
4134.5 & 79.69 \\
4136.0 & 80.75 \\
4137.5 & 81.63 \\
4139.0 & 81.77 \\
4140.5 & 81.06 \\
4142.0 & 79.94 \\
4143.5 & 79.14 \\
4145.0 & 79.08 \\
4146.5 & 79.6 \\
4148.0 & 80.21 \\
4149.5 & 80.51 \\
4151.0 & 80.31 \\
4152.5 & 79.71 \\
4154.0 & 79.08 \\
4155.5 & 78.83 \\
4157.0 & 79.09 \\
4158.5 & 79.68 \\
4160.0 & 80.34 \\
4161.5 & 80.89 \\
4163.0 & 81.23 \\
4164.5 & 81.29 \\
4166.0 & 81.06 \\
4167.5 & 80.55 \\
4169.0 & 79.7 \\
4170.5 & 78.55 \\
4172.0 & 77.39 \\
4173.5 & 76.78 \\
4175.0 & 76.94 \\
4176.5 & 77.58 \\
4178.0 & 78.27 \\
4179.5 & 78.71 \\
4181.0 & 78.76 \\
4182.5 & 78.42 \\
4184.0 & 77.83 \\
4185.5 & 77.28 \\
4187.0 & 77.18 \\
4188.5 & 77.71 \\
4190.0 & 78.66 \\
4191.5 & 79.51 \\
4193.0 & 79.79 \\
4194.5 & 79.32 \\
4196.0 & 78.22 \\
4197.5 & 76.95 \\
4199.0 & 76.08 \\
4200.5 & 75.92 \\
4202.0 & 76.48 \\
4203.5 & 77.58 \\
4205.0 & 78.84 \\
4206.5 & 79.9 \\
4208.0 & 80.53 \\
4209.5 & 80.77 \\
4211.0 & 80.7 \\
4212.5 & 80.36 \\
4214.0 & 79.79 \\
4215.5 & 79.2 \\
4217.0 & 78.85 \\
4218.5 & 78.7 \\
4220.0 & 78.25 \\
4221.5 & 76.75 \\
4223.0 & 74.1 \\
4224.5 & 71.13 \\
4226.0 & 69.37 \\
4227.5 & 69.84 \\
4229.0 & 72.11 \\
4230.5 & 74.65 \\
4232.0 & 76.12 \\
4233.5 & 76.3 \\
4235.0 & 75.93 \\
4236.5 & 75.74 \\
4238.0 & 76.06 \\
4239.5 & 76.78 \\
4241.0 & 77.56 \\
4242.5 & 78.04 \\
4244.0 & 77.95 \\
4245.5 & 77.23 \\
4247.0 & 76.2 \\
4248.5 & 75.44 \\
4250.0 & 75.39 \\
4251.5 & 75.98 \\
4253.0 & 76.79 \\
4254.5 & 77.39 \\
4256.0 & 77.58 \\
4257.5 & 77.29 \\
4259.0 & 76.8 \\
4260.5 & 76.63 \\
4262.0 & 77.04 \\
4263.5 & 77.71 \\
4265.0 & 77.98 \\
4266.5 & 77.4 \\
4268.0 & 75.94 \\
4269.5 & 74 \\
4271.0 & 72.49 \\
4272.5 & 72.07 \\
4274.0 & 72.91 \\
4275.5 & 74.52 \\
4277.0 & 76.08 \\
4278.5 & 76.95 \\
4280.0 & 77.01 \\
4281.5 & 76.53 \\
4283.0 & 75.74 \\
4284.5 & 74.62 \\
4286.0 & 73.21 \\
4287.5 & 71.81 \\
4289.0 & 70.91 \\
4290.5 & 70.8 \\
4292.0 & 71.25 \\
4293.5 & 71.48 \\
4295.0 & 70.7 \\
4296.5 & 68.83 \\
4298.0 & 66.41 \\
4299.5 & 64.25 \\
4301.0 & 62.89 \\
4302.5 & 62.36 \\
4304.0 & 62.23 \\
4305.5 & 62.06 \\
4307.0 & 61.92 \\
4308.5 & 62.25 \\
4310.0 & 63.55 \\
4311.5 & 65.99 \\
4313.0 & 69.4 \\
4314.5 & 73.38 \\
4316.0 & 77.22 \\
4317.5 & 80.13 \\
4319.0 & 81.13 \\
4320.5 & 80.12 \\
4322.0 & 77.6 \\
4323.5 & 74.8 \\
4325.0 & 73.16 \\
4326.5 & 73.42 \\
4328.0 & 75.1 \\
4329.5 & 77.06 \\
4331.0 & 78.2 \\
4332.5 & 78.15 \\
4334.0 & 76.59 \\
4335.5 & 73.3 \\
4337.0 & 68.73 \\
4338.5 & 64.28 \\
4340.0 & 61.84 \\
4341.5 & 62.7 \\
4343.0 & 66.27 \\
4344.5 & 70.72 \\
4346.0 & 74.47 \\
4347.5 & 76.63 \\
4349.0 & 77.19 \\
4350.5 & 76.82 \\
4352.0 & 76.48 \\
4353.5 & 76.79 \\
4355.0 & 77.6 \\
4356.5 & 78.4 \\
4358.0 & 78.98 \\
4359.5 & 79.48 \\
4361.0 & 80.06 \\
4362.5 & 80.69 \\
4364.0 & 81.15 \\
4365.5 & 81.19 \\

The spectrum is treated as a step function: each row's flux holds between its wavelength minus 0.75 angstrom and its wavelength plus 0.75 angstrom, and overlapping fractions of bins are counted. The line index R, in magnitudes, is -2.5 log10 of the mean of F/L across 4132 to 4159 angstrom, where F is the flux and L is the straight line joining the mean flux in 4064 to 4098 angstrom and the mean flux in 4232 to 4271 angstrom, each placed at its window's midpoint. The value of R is -0.04 mag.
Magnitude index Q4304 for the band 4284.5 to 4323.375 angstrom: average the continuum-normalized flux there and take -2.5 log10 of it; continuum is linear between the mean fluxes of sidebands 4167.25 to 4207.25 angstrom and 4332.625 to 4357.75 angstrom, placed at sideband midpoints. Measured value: 0.06 mag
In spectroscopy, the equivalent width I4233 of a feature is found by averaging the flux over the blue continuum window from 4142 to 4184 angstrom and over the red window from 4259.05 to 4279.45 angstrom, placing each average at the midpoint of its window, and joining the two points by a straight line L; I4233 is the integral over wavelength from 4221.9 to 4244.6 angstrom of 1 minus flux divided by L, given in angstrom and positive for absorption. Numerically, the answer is 0.6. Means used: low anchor 79.3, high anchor 75.6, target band 74.8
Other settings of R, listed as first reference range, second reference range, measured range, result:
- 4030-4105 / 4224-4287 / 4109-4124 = -0.06 mag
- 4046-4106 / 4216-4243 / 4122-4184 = -0.06 mag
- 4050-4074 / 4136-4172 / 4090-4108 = 0.09 mag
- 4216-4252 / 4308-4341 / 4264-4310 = 0.05 mag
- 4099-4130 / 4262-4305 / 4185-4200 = -0.05 mag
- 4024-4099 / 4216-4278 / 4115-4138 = -0.05 mag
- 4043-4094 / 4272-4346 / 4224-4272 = -0.04 mag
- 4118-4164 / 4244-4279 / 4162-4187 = 0.00 mag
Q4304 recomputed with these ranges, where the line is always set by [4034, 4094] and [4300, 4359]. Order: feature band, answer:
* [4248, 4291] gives -0.031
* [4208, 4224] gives -0.063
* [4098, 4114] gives 0.073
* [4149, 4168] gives -0.066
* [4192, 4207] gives -0.047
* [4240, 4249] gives -0.049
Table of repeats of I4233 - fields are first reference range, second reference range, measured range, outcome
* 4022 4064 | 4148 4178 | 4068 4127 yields 1.29 angstrom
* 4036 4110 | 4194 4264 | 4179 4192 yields -0.28 angstrom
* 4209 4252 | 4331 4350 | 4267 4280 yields -0.04 angstrom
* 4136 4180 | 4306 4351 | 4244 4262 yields -0.27 angstrom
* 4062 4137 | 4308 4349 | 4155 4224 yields -3.19 angstrom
